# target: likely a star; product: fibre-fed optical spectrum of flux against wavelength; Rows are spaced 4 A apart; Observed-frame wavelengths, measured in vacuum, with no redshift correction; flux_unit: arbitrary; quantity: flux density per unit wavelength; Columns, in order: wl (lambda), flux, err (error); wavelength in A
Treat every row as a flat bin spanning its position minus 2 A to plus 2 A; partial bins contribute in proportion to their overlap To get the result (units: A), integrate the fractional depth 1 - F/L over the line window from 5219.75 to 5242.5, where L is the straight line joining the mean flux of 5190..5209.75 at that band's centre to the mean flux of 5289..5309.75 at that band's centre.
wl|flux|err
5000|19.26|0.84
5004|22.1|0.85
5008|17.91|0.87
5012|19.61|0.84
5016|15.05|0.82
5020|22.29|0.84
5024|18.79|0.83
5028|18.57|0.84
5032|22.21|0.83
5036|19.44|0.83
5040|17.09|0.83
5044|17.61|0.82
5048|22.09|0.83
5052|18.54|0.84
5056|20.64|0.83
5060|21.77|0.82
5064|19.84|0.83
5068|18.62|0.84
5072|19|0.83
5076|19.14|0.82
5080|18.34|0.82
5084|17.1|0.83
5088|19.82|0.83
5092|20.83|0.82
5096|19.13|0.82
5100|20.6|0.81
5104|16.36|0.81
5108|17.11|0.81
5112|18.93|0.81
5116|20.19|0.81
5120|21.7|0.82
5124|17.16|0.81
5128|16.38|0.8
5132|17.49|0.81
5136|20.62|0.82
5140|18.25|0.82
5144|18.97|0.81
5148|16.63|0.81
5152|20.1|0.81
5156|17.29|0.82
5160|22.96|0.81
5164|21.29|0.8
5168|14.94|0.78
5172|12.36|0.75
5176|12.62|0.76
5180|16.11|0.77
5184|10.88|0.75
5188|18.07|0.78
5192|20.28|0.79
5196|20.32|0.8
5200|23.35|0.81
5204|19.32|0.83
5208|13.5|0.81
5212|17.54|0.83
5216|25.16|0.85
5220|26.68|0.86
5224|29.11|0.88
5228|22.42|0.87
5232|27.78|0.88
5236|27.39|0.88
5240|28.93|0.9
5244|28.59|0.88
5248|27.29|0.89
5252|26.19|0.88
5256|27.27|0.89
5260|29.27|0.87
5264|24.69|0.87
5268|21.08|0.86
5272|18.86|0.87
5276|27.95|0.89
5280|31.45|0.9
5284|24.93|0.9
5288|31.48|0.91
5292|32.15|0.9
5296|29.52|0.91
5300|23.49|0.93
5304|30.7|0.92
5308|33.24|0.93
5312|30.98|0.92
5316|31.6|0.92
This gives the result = -4.4 A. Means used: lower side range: 19.4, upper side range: 29.9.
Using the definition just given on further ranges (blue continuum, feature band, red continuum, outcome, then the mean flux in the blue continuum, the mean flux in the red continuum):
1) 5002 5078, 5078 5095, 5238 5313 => 1.7 A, 19.5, 27.8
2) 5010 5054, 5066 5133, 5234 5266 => 9.3 A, 19.2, 27.5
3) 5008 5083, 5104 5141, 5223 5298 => 6.0 A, 19.3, 27.2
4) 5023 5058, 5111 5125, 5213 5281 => 1.5 A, 19.5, 26.3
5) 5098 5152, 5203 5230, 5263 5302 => 1.4 A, 18.6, 26.6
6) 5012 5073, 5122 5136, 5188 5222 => 1.8 A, 19.4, 20.6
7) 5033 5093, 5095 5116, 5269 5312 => 2.5 A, 19.3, 28.3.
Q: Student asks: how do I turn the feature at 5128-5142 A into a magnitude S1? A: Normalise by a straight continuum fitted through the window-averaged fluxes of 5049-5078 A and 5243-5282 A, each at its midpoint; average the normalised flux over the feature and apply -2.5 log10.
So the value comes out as 0.19 mag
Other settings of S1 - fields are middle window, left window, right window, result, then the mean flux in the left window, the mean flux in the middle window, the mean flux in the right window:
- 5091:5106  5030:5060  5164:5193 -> -0.065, 19.8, 19.1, 15.3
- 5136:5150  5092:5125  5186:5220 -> 0.064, 19.1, 18.3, 20.1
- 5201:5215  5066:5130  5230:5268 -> 0.360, 18.8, 17.9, 27.2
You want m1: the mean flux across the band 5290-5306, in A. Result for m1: 29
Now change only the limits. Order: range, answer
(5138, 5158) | 18.2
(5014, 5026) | 18.7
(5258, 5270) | 25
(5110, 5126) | 19.5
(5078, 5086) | 17.7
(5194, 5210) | 19.1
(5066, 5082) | 18.8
